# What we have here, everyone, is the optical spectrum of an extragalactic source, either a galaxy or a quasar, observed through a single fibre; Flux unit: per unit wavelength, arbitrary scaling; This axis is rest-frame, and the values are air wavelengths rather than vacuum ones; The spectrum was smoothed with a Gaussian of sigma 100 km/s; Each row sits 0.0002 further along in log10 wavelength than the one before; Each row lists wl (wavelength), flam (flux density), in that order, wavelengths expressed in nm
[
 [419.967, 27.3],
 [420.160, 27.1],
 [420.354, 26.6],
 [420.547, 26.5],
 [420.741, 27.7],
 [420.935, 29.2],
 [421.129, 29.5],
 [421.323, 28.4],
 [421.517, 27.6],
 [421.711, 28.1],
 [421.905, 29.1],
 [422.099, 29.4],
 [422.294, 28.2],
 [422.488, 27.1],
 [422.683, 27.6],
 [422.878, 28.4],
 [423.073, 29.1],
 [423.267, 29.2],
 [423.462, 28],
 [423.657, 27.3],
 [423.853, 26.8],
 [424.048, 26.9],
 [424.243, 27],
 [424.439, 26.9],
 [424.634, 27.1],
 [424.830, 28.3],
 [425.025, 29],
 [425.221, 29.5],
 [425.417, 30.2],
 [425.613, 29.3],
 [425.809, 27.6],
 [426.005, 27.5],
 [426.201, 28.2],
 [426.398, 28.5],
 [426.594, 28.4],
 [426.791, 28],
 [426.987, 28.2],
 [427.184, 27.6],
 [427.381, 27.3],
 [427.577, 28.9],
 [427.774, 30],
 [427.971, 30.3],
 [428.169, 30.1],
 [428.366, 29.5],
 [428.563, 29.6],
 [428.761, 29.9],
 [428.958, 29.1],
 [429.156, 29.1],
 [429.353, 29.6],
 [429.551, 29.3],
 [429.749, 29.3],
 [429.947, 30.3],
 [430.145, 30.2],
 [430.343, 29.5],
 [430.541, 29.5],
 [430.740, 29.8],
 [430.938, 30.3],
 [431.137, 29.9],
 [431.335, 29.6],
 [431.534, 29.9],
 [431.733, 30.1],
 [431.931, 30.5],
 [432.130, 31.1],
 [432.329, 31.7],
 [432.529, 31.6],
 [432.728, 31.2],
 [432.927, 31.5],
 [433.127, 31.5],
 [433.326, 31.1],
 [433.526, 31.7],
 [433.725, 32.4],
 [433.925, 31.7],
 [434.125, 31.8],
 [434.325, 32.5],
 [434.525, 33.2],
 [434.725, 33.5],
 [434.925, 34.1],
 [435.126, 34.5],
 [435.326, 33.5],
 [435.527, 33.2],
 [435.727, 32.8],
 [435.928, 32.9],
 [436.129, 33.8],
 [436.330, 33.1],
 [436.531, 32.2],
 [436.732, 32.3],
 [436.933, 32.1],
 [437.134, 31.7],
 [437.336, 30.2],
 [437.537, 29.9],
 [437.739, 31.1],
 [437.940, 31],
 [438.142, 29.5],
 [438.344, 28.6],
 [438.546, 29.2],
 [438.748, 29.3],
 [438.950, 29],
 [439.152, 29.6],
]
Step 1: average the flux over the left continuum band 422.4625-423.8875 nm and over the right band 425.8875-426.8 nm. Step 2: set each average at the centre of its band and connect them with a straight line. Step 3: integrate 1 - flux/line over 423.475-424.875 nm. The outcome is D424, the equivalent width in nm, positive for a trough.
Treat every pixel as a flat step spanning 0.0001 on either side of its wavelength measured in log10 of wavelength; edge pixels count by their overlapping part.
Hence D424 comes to 0.042 nm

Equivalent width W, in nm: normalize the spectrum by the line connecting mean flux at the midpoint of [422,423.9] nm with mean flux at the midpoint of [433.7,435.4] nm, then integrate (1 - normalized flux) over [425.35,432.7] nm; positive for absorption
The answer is 0.30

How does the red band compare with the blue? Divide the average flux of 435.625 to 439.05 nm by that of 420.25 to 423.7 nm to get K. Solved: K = 1.1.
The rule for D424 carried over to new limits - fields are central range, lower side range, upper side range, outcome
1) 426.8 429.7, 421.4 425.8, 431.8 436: 0.09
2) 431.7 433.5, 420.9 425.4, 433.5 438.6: -0.01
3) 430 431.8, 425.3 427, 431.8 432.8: 0.04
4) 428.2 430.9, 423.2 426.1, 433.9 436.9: 0.06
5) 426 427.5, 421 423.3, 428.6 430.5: 0.06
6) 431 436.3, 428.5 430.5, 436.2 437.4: -0.17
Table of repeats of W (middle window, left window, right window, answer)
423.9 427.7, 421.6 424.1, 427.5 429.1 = 0.108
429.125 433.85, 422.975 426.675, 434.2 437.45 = 0.078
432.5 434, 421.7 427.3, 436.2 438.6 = -0.076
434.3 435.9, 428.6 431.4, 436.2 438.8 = -0.156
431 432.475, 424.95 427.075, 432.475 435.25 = 0.042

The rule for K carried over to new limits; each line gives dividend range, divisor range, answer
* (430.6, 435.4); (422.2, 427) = 1.12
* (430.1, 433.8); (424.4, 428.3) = 1.07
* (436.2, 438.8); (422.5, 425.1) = 1.11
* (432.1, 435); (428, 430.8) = 1.08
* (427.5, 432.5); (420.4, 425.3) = 1.07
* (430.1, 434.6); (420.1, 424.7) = 1.11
